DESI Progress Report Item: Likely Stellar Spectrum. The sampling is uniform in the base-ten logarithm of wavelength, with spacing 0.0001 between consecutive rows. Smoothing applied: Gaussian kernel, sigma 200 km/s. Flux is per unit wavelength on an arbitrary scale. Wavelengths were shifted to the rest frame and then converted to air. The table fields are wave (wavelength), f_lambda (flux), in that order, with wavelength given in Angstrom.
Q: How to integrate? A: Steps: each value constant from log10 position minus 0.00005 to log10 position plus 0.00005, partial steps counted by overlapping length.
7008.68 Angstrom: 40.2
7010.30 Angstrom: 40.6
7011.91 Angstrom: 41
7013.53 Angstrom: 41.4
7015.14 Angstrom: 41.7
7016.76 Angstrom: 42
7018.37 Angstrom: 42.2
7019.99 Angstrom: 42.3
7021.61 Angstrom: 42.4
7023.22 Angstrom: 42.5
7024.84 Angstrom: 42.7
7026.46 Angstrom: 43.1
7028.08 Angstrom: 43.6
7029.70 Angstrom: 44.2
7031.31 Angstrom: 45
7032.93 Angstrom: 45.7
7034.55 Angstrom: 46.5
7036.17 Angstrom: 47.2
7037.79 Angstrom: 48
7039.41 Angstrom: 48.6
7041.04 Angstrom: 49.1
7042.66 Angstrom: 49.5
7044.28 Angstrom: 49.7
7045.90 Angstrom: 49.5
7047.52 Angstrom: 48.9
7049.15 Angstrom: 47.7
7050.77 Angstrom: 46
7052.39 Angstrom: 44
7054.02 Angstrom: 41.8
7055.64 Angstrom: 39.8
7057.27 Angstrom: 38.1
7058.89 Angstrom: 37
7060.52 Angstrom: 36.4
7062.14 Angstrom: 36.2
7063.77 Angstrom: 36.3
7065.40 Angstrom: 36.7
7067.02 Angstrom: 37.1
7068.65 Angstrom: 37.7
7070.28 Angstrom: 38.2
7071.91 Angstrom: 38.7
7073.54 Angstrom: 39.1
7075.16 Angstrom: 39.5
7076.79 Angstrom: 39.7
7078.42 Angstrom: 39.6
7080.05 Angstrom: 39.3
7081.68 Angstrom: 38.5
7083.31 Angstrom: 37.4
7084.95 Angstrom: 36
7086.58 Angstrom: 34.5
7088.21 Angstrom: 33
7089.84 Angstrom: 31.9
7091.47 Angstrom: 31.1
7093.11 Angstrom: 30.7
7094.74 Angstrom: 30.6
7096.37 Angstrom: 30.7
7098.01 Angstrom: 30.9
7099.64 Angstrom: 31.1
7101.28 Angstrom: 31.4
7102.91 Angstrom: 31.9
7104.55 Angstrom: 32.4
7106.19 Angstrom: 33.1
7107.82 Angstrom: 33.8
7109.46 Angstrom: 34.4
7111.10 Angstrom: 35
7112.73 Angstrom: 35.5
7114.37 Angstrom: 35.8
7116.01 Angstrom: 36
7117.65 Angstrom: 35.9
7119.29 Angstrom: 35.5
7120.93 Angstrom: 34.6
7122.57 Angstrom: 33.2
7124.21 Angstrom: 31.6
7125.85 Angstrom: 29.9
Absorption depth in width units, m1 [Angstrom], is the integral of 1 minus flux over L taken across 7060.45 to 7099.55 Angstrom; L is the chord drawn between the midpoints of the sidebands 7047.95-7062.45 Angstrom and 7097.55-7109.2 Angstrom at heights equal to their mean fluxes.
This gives 0.92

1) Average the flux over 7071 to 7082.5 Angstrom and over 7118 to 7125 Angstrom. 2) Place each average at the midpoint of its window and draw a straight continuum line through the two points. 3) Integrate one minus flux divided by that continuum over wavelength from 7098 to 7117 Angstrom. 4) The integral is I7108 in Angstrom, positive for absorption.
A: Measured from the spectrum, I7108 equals 1.0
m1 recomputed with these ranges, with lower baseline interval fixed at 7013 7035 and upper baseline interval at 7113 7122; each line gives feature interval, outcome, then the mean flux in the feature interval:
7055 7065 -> 0.7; 37.2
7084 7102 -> 2.6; 32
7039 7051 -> -2.1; 48.7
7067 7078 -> 0.1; 38.7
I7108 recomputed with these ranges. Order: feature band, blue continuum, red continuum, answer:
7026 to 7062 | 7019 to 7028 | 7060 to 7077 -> -3.90 Angstrom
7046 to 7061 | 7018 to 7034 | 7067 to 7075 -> -0.84 Angstrom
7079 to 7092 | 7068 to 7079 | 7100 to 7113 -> 0.54 Angstrom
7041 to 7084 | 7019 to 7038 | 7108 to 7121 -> -0.24 Angstrom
